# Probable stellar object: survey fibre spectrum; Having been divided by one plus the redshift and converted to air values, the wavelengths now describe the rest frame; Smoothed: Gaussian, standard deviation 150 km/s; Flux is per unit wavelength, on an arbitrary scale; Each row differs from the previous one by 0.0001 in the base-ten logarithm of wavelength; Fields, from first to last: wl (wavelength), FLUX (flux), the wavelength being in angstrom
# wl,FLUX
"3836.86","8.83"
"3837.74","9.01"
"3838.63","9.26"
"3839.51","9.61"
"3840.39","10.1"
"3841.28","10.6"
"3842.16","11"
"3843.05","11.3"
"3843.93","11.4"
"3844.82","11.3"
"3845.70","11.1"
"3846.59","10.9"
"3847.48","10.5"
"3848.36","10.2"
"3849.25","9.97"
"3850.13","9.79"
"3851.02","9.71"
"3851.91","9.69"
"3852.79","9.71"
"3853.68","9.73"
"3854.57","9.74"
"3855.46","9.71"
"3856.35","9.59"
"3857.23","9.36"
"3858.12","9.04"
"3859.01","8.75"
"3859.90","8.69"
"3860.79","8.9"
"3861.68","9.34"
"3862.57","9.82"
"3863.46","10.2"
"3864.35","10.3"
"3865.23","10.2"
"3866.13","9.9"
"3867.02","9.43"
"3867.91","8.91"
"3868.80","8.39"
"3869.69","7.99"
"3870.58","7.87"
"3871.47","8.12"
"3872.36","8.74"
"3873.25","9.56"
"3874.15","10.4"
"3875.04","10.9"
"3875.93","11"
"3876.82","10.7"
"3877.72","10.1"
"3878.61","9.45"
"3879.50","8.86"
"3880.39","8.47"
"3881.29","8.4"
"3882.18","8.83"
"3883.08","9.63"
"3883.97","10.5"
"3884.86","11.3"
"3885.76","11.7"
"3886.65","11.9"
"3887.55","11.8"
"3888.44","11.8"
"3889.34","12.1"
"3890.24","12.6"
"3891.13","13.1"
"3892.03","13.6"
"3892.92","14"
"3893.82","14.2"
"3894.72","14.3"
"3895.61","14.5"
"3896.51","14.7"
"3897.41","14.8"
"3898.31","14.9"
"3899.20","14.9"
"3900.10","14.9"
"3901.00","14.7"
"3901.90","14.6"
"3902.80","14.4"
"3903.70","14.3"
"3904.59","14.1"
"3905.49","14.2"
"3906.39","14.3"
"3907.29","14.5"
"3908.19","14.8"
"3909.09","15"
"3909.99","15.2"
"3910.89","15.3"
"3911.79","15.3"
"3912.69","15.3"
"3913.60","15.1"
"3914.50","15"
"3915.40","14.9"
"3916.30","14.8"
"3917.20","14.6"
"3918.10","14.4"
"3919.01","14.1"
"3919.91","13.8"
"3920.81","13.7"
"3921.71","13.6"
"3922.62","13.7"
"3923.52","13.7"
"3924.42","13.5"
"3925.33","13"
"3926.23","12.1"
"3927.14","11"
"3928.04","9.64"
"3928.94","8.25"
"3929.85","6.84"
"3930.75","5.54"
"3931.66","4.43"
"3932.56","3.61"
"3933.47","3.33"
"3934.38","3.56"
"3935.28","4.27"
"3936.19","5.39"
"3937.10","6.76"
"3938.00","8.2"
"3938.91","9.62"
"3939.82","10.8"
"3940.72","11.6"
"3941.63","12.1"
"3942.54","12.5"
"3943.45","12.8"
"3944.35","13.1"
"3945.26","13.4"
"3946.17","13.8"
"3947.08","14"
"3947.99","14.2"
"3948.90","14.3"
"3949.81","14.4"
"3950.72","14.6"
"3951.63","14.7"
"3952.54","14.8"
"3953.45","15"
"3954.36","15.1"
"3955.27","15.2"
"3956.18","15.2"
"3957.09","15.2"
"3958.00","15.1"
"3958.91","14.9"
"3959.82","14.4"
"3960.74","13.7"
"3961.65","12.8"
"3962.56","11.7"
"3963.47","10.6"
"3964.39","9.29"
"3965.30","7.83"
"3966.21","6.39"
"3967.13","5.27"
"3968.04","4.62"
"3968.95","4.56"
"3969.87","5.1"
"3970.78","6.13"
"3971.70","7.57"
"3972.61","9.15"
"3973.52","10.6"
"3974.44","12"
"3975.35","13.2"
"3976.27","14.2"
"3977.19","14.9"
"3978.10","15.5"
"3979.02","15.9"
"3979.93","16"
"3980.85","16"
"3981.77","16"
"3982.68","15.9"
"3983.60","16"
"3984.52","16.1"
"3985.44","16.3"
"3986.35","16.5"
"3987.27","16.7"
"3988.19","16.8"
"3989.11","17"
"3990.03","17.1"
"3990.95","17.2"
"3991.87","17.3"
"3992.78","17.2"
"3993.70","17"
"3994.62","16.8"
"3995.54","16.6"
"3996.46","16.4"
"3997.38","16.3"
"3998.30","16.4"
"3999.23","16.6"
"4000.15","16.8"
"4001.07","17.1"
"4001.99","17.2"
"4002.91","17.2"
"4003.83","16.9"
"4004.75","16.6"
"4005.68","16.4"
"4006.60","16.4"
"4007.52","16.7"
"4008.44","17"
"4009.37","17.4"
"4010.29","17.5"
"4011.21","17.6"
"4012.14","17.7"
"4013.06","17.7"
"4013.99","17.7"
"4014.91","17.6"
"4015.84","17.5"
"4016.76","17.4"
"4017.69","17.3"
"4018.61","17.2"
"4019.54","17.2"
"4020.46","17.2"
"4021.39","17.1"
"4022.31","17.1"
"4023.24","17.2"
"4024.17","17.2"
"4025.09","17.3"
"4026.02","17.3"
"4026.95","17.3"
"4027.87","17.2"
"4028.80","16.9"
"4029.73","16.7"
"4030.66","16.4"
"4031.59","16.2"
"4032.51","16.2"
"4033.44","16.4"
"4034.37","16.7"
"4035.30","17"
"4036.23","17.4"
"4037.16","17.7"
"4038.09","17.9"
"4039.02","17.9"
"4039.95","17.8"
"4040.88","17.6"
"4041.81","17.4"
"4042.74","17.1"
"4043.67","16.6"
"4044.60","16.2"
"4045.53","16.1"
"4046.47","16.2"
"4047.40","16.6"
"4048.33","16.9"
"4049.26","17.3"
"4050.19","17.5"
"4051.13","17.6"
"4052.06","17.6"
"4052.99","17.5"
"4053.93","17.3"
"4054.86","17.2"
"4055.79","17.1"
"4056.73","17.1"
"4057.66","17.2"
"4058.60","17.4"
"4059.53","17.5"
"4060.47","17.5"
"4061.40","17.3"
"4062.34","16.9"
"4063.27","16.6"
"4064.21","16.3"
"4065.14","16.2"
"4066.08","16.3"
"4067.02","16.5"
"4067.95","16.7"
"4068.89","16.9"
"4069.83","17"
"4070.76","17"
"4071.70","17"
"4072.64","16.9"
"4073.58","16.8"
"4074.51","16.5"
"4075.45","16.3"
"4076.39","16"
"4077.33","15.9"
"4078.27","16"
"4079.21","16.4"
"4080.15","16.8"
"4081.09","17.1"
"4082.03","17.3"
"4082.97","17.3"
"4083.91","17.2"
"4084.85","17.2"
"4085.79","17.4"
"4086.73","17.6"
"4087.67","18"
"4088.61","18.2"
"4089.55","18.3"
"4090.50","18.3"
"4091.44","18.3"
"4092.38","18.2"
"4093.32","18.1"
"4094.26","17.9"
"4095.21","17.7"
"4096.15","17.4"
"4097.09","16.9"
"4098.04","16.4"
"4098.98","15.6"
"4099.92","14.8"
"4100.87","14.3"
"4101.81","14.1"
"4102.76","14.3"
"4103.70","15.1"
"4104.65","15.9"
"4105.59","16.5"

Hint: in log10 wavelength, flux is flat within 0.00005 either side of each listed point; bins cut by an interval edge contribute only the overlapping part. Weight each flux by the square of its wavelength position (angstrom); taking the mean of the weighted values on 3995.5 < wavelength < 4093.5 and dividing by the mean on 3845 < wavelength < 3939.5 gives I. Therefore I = 1.7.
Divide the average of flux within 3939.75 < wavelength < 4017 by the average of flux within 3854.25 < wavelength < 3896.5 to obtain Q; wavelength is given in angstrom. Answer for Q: 1.38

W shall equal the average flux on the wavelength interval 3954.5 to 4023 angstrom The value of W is 14.8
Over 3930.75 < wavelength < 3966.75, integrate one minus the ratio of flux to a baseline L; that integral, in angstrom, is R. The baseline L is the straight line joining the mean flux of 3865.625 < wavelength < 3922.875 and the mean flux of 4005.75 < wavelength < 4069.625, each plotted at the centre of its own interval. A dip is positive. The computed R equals 7.64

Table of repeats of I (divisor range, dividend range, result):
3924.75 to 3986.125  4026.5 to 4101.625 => 1.57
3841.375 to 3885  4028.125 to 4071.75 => 1.92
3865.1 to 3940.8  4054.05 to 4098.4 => 1.63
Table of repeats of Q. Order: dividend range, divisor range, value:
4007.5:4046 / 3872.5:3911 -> 1.36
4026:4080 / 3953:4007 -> 1.20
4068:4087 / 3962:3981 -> 1.64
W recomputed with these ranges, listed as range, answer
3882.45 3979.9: 12.2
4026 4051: 17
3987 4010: 16.8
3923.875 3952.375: 10.2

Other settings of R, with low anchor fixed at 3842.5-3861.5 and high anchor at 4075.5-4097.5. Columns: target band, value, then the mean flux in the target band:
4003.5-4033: -3.70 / 17.1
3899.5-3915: -4.07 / 14.8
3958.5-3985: 4.17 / 11.6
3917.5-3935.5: 3.42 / 9.91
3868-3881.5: 1.77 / 9.27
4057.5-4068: -0.17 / 16.9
